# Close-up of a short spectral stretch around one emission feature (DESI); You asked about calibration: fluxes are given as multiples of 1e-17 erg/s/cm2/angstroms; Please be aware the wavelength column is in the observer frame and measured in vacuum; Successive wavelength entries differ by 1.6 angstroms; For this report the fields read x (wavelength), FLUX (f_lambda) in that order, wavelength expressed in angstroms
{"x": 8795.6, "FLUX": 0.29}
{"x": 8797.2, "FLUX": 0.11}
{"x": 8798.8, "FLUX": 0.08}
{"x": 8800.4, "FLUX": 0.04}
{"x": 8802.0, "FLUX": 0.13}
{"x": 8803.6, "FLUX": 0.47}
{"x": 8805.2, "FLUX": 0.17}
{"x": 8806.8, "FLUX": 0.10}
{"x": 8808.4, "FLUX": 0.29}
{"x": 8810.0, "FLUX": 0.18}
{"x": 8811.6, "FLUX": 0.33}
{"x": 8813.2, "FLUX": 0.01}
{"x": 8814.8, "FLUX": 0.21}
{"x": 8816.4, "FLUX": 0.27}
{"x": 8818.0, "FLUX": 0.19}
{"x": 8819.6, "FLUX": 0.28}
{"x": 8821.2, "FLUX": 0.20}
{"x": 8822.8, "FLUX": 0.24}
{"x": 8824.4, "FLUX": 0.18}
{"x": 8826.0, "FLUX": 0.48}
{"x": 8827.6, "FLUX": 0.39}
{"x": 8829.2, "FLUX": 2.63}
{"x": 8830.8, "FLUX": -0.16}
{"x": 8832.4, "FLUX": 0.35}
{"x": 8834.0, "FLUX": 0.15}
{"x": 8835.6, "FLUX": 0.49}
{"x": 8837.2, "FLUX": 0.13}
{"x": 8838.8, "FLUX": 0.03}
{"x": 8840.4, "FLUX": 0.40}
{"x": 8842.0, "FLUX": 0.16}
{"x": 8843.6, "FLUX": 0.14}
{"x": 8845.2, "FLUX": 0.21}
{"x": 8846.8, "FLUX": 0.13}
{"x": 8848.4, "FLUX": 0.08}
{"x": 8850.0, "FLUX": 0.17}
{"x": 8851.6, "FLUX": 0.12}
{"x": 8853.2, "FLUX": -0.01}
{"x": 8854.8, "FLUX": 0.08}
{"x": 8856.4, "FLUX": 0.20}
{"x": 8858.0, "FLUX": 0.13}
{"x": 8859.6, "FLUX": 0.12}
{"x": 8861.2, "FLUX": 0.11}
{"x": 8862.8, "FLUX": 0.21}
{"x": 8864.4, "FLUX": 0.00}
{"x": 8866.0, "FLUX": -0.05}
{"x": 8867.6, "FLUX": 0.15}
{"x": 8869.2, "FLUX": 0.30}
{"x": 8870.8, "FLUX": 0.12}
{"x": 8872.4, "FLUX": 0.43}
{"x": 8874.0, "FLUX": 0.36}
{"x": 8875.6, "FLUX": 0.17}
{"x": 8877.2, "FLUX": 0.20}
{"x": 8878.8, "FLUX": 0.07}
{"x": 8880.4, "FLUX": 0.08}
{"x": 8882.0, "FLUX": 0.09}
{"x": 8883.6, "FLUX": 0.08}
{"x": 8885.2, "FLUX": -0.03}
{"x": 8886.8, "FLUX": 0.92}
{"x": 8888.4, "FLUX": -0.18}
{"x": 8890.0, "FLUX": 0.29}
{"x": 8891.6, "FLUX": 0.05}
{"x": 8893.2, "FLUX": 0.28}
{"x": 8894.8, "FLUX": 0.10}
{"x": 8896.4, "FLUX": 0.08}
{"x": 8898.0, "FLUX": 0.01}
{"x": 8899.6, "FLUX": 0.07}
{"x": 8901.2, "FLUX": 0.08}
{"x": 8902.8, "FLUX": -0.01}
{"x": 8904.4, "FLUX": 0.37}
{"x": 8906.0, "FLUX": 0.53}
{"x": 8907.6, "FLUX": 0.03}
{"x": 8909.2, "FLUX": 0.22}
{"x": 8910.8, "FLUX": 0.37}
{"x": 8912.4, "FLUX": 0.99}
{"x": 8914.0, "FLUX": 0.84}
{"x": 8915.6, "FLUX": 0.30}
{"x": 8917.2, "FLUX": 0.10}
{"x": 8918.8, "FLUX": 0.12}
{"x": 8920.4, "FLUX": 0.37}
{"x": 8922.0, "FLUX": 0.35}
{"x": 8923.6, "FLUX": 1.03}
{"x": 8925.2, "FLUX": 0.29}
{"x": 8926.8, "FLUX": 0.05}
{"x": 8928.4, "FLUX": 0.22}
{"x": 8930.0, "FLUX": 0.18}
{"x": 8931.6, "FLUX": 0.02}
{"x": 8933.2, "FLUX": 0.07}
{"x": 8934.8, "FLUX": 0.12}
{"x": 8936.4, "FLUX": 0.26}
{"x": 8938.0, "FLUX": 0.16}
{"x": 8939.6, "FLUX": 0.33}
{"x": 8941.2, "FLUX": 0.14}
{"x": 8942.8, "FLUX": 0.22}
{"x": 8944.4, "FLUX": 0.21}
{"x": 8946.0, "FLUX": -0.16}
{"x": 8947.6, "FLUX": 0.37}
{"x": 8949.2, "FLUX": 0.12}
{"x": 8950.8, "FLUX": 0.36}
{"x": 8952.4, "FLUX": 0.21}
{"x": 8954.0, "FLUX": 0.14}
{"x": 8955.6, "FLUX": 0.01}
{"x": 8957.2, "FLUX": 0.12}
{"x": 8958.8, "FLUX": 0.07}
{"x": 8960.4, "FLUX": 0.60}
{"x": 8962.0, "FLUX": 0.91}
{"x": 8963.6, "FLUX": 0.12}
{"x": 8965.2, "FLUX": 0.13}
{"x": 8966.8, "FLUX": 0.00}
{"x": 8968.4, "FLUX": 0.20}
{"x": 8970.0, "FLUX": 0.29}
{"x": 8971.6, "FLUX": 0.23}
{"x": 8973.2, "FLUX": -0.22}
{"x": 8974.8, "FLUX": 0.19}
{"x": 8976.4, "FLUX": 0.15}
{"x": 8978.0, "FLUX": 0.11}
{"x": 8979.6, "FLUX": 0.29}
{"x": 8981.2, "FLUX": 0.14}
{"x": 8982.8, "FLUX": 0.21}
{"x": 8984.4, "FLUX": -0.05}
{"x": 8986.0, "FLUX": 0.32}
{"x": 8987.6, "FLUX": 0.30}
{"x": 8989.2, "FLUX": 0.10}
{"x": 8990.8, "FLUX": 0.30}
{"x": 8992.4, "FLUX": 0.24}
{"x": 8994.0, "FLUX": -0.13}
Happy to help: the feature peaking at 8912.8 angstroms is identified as H-beta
